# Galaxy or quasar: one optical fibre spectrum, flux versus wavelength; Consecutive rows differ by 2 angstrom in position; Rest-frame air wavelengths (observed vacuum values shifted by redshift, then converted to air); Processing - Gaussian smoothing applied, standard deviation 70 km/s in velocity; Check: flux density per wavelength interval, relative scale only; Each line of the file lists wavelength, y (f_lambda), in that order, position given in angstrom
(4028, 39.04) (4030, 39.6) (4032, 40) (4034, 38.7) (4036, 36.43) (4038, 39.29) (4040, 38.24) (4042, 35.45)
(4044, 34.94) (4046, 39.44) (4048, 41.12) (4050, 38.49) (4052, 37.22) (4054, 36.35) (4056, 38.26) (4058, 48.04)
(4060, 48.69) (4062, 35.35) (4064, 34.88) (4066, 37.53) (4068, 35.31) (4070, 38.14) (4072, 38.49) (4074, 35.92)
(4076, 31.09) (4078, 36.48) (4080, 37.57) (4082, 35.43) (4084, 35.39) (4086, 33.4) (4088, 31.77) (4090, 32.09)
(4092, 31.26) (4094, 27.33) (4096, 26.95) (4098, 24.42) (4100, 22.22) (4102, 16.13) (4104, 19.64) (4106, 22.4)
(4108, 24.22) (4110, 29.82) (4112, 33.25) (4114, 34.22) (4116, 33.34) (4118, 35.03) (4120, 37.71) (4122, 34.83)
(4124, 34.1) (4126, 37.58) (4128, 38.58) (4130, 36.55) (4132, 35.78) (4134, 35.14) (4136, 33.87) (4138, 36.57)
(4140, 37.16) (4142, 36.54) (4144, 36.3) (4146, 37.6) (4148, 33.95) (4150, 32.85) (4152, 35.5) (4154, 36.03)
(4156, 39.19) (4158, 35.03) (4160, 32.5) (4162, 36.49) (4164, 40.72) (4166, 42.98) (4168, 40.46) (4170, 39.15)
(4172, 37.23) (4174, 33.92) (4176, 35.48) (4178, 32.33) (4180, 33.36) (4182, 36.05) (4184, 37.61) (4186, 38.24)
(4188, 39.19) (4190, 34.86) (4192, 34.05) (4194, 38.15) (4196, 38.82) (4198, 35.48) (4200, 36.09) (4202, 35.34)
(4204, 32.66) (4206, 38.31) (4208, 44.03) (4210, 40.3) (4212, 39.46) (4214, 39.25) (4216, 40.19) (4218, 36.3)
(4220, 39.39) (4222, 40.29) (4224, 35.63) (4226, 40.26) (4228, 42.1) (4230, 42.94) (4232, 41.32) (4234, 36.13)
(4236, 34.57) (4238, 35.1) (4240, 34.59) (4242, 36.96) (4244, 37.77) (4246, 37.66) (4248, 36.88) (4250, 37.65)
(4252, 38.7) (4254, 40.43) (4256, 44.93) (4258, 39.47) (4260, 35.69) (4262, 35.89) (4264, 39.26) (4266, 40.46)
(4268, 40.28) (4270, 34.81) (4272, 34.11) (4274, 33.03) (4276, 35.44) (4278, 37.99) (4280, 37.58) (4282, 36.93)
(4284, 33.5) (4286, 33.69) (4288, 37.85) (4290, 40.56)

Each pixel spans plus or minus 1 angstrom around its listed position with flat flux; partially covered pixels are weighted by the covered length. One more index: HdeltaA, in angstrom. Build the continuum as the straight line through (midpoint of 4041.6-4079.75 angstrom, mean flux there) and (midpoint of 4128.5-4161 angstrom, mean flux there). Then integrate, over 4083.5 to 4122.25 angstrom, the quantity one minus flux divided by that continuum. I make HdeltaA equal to 8.1 angstrom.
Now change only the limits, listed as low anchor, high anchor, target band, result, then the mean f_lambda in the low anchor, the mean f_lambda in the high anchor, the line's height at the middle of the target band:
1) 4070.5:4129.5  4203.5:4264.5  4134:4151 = -0.9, 31.5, 38.6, 33.7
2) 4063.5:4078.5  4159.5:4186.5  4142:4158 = 0.4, 36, 37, 36.7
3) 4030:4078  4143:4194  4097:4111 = 5.5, 38.1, 36.5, 37.4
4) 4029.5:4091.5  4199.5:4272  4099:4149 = 6.9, 37.3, 38.3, 37.7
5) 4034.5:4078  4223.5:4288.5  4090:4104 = 4.8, 38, 37.6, 37.9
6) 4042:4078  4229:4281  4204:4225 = -0.7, 38.1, 37.7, 37.8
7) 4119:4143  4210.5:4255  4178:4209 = 0.7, 36.2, 38.4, 37.5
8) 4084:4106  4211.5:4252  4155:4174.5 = -3.2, 26.7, 38.2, 32.6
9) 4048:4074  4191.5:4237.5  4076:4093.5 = 2.2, 38.9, 38.3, 38.8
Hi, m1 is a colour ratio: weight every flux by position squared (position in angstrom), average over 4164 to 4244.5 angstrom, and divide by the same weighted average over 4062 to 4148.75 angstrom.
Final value 1.20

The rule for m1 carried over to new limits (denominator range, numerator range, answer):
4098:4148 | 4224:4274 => 1.25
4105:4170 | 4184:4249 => 1.12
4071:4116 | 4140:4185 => 1.25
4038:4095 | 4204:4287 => 1.13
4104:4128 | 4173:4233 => 1.22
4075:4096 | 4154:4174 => 1.20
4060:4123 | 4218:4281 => 1.28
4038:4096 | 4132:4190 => 1.05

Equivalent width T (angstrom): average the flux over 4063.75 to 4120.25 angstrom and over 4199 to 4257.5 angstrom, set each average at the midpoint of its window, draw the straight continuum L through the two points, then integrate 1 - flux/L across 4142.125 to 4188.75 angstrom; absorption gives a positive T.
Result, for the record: -1.92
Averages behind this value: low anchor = 31.3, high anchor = 38.5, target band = 36.6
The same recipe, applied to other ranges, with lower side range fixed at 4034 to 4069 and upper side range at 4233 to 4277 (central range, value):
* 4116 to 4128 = 0.70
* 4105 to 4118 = 2.79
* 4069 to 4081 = 0.66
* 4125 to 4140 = 0.66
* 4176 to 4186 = 0.66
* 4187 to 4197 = 0.17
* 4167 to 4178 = 0.29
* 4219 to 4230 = -0.70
